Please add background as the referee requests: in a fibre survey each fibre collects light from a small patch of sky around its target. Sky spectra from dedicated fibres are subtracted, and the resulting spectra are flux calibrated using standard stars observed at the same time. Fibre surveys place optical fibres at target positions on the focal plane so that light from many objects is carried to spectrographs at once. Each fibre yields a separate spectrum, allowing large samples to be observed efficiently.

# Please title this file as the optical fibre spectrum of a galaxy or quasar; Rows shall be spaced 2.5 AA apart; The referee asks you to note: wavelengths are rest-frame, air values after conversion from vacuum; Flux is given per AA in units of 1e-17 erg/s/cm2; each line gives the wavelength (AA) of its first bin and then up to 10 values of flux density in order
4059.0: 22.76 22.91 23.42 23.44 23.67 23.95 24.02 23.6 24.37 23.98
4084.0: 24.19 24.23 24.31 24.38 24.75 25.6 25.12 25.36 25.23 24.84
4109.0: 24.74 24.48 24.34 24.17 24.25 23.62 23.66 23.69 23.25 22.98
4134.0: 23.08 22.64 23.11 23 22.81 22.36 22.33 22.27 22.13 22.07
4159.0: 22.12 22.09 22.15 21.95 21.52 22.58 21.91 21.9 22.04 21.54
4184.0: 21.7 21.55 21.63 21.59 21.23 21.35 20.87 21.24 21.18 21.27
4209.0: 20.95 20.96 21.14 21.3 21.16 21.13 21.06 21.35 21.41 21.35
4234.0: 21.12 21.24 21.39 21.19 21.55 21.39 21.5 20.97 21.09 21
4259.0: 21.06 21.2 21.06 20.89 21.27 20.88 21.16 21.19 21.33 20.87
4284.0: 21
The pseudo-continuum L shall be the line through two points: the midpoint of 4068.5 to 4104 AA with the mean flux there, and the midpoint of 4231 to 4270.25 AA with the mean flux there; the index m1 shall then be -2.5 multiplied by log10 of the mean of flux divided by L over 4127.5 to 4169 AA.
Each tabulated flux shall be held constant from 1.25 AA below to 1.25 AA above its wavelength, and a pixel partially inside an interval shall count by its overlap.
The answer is 0.03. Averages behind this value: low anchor 24.4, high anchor 21.2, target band 22.5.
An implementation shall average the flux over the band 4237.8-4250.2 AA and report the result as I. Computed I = 21.4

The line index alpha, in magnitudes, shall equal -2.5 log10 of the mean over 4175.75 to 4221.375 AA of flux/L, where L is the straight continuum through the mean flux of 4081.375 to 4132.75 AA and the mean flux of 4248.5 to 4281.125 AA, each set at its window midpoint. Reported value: 0.055 mag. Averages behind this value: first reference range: 24.3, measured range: 21.4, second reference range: 21.1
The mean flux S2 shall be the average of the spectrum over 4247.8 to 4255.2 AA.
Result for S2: 21.2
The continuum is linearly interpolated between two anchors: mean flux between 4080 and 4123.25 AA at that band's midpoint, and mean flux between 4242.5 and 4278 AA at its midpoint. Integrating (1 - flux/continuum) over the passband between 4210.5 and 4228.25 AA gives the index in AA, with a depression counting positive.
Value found 0.70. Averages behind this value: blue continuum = 24.6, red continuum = 21.2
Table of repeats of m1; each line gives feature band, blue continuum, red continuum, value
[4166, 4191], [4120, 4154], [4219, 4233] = 0.017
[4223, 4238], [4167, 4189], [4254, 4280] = 0.007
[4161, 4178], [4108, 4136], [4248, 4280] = 0.043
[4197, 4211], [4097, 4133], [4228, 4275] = 0.058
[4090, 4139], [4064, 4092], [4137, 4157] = -0.045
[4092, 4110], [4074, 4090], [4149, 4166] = -0.065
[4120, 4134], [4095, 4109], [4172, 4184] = 0.031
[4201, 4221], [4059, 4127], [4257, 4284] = 0.050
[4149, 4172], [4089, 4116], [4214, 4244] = 0.053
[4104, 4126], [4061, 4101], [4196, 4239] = -0.040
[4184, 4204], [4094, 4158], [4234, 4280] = 0.050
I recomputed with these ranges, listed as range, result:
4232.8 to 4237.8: 21.2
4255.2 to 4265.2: 21.1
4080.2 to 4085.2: 24.1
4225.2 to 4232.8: 21.4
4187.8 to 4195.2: 21.5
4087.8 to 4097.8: 24.8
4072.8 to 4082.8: 24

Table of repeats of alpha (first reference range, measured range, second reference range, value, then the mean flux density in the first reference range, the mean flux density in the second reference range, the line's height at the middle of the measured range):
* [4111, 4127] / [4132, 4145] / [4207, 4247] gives 0.03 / 24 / 21.2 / 23.5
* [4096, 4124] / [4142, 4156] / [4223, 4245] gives 0.06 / 24.6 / 21.3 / 23.6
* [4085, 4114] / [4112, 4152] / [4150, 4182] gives 0.01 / 24.8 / 22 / 23.4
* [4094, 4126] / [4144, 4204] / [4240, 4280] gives 0.06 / 24.6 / 21.2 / 23.1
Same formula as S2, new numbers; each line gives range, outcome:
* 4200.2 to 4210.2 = 21.2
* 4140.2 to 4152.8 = 22.6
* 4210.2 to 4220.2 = 21.1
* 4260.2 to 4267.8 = 21.1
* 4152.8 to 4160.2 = 22.1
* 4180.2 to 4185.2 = 21.6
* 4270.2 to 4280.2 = 21.1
